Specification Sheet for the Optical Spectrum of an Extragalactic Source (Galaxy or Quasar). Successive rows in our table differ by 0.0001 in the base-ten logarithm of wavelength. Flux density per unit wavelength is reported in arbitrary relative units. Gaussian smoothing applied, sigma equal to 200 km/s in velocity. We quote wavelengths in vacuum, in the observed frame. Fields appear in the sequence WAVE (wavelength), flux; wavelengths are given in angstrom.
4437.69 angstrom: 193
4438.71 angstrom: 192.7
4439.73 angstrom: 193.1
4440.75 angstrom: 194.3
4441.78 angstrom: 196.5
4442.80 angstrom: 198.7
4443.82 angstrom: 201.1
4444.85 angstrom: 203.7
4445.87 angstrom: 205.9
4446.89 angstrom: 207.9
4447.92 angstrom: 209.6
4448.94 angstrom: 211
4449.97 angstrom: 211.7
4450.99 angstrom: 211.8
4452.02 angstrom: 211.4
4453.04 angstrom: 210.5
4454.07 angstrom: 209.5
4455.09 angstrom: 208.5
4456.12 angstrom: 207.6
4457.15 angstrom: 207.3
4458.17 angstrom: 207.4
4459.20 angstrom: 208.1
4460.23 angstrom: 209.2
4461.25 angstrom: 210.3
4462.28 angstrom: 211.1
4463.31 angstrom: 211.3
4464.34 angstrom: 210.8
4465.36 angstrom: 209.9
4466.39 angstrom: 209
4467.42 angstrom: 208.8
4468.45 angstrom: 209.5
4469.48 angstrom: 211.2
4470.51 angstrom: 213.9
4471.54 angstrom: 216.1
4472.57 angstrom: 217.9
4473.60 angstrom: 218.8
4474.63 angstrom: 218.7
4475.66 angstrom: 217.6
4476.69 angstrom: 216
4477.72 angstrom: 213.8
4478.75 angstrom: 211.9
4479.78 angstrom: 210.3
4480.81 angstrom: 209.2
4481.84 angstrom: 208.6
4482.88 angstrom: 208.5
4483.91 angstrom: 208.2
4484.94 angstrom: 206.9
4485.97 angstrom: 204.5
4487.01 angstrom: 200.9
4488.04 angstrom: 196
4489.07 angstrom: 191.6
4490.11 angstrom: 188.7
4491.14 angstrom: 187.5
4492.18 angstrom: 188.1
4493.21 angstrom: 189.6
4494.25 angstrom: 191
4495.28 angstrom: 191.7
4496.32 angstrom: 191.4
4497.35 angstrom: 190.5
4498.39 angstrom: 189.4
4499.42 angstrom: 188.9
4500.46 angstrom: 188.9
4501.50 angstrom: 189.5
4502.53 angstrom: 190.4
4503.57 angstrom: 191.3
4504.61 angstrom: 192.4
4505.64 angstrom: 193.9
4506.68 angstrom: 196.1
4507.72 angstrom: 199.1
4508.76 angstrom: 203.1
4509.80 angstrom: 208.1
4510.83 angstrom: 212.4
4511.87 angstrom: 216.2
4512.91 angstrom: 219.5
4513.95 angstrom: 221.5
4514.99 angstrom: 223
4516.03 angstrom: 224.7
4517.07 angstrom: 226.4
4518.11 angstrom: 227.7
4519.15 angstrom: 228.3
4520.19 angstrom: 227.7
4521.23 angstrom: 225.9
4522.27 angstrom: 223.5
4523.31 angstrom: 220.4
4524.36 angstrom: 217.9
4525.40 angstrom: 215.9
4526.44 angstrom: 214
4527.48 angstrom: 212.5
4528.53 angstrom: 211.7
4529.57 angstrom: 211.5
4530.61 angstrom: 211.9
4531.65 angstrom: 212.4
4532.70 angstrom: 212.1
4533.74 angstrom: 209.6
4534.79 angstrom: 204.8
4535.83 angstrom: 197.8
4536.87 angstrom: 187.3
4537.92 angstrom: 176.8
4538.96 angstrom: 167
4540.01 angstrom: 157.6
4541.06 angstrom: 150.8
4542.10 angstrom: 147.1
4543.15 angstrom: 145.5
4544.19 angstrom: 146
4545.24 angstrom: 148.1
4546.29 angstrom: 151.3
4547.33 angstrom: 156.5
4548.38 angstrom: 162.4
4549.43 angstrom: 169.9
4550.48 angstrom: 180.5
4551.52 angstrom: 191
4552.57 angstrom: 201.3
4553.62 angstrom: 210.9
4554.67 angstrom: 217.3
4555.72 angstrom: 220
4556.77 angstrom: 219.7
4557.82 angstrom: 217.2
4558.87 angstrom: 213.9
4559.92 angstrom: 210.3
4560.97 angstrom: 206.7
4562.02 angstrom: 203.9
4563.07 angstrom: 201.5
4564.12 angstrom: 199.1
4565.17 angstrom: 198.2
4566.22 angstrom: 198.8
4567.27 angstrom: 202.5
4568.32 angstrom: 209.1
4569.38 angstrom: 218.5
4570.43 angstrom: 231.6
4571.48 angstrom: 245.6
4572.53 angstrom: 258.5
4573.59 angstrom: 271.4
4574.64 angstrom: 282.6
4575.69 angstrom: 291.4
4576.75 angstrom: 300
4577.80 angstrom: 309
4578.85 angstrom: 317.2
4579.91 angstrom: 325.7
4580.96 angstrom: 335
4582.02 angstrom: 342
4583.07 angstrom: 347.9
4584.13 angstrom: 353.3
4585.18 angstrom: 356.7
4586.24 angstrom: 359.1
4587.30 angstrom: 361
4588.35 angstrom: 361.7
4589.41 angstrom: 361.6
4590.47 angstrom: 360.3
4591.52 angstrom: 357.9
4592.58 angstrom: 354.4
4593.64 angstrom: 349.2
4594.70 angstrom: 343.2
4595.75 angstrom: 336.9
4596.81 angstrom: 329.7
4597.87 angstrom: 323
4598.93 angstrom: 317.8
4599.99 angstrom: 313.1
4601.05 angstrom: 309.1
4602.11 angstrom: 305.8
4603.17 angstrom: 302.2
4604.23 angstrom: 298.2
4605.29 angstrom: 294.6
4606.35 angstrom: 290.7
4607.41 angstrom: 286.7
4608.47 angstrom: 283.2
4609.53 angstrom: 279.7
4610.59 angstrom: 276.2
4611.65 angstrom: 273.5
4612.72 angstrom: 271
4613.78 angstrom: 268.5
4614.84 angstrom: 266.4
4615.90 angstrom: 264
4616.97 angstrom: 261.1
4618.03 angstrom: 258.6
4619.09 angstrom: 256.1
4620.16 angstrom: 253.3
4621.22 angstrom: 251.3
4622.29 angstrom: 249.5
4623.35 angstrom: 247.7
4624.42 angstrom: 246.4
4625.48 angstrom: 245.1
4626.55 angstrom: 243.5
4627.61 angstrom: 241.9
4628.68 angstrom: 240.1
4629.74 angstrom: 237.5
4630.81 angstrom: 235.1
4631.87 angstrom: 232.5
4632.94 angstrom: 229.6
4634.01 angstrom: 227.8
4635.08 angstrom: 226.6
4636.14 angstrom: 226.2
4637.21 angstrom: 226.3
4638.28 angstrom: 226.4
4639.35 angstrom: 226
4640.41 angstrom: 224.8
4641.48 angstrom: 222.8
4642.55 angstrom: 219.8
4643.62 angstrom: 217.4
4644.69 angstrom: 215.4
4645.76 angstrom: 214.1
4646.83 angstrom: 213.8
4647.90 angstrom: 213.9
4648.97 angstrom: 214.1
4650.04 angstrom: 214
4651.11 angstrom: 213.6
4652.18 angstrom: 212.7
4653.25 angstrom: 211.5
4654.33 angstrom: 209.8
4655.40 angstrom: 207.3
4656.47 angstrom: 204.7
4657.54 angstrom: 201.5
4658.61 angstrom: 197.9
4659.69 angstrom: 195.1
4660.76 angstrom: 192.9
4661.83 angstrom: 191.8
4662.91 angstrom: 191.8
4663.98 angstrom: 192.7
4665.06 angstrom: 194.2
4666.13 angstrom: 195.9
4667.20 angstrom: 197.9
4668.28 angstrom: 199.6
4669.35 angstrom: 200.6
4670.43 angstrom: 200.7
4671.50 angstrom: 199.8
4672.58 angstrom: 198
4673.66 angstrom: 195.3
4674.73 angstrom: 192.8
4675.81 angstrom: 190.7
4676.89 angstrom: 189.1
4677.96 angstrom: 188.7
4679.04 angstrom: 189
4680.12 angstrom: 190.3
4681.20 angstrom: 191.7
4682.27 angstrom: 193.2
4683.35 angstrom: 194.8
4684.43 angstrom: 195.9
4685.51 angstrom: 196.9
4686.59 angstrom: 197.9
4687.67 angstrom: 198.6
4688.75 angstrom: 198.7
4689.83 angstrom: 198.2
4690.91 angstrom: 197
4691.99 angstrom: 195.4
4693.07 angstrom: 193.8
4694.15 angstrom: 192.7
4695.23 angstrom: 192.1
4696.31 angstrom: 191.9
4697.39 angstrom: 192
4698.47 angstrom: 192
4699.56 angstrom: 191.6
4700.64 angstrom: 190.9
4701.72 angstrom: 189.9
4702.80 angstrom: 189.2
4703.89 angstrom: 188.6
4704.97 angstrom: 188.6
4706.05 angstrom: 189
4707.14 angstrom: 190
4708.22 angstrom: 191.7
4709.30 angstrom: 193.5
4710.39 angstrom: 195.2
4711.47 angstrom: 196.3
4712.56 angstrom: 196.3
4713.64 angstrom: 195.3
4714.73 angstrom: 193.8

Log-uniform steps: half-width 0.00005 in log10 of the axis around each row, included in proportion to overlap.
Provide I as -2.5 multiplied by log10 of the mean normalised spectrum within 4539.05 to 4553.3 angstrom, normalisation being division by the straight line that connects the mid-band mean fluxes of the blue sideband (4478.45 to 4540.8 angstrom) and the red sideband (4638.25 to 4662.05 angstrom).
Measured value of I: 0.25 mag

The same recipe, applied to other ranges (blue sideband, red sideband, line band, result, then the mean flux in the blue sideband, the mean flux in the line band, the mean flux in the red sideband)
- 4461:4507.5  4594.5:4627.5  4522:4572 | 0.22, 203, 197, 281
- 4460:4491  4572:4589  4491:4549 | 0.29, 209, 196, 324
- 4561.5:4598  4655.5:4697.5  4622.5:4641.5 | 0.04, 297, 234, 195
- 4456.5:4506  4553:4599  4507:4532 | 0.09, 203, 217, 282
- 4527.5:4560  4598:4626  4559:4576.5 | -0.04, 188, 228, 276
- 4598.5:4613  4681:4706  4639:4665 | 0.15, 293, 209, 194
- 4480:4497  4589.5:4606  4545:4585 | 0.22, 198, 237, 327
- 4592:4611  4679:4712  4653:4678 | 0.17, 311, 198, 193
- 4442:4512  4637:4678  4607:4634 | -0.24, 204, 255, 206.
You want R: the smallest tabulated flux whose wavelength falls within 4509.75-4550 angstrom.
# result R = 145.5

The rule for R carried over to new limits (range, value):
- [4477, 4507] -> 187.5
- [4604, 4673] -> 191.8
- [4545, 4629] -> 148.1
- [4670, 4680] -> 188.7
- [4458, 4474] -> 207.4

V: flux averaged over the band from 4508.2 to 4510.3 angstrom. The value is 205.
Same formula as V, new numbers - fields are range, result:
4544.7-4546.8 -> 149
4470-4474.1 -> 217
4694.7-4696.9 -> 192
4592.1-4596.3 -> 346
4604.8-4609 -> 289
